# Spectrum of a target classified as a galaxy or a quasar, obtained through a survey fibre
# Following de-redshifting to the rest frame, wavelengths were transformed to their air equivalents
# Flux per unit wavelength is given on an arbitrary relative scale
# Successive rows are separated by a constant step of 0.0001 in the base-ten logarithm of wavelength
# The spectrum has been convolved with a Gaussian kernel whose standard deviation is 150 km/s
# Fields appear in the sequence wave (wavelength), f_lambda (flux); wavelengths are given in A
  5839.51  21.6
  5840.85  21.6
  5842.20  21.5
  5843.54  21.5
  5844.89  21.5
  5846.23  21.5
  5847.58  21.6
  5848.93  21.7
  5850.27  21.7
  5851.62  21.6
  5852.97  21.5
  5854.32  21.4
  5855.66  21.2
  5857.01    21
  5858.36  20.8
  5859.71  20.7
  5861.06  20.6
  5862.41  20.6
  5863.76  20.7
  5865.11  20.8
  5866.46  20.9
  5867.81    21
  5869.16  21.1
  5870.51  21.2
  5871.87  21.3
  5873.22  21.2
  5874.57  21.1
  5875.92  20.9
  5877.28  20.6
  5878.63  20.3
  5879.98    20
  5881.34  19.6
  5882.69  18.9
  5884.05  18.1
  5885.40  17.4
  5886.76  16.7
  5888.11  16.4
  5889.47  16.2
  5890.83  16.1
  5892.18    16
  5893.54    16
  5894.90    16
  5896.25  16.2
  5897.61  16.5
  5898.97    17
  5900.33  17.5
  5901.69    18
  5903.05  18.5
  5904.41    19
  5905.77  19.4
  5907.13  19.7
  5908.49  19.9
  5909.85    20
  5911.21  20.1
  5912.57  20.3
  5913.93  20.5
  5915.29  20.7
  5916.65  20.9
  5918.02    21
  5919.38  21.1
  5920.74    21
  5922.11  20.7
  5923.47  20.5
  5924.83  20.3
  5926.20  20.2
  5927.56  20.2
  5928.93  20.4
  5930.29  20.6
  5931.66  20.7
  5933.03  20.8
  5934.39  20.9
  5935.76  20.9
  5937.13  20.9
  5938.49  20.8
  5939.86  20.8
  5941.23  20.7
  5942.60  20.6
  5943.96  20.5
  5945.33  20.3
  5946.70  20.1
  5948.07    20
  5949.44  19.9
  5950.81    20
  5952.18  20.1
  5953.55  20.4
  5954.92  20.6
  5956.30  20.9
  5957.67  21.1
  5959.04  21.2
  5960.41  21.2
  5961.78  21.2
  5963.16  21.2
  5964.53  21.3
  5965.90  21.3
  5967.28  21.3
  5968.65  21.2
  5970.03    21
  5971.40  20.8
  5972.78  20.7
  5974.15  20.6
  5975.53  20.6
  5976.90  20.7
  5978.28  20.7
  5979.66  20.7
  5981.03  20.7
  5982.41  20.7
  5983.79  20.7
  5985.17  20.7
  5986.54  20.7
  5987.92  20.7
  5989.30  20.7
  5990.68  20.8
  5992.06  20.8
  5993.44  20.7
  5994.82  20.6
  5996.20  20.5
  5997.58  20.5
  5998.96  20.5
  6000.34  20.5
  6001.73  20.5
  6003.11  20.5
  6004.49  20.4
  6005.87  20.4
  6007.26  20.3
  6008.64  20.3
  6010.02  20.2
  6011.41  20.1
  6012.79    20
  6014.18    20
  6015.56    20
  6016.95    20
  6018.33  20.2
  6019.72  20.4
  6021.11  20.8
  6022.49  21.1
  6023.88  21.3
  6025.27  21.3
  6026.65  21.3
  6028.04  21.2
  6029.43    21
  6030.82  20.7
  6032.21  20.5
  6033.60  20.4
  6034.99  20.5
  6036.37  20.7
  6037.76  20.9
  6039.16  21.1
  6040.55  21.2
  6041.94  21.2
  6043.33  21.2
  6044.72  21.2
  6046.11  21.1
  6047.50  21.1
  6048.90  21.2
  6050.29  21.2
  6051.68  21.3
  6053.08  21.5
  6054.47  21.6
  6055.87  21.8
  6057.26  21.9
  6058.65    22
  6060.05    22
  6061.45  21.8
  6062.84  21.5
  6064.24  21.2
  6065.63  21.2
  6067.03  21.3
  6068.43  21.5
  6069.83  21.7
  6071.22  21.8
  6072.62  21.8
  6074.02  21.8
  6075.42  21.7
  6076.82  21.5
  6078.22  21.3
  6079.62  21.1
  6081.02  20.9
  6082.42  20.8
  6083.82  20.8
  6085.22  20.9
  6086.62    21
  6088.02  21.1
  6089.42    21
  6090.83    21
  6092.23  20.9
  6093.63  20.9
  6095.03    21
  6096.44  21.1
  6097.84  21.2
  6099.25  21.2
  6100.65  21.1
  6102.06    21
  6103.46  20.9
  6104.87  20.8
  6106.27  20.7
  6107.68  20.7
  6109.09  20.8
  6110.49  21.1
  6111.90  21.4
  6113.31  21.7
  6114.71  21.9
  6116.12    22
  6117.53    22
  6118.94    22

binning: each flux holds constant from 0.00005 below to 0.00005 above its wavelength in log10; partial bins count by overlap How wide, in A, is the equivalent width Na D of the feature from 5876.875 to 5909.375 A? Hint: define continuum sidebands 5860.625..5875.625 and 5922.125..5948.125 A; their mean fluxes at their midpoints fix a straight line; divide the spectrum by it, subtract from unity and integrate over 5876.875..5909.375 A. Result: 4.5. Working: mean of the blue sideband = 21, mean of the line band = 17.9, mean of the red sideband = 20.6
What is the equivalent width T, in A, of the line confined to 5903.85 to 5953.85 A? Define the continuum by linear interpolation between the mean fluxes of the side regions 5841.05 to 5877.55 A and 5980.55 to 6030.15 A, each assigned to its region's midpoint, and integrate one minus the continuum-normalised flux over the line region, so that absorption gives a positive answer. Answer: 1.2 A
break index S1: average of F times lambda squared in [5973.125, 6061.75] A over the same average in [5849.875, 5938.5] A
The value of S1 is 1.10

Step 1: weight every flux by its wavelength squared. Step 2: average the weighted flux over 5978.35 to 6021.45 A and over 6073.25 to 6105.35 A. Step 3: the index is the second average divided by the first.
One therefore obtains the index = 1.06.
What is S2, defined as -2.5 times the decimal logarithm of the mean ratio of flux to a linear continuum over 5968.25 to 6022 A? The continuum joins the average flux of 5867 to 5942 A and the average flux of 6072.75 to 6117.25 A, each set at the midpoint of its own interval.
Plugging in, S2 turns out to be -0.01 mag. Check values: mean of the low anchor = 19.5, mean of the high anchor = 21.2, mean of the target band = 20.5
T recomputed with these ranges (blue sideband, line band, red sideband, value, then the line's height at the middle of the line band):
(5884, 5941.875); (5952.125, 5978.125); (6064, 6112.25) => -1.50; 19.8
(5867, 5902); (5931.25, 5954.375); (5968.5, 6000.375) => -0.82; 19.8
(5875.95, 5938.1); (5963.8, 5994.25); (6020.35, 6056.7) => -0.88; 20.2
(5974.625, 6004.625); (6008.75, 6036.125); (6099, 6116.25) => 0.27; 20.8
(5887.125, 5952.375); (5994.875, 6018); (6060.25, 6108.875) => 0.08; 20.4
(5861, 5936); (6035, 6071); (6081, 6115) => -1.18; 20.7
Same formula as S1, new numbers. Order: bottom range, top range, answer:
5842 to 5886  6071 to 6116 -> 1.10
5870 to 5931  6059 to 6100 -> 1.18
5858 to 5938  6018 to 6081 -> 1.14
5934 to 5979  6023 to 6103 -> 1.06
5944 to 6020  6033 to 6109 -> 1.06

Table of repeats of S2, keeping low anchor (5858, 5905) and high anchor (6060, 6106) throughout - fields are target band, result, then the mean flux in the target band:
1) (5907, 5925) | -0.06 mag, 20.5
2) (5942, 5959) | -0.04 mag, 20.4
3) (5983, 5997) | -0.03 mag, 20.7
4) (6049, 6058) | -0.03 mag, 21.5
